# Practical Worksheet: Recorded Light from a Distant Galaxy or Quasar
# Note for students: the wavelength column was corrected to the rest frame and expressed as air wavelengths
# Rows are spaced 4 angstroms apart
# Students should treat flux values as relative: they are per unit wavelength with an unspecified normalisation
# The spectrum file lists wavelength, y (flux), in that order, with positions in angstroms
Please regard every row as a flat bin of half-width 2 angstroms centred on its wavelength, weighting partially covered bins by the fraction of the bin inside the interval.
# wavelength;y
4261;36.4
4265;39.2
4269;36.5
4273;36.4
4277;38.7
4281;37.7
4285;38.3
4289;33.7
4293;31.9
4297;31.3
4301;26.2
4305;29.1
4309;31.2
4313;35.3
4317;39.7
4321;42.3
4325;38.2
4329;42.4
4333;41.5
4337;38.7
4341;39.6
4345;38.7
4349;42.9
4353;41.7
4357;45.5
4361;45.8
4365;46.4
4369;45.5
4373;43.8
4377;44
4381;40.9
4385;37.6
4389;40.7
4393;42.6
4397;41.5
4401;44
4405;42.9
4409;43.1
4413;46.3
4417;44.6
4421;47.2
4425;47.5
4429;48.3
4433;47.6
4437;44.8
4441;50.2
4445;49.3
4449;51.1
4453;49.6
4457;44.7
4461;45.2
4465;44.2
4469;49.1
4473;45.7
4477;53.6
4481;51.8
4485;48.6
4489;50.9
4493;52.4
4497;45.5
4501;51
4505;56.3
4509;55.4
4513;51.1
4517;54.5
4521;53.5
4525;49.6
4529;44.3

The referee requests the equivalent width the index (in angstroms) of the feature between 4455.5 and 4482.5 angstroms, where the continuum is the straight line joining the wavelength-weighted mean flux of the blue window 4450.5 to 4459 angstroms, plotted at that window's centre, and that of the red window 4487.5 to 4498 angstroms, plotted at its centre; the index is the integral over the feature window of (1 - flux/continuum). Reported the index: 0.3 angstroms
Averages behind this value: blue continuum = 47.4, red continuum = 49.9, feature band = 47.7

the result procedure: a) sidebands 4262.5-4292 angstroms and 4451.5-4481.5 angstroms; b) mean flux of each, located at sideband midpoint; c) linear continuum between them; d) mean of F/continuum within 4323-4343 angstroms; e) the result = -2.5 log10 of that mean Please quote 0.00 mag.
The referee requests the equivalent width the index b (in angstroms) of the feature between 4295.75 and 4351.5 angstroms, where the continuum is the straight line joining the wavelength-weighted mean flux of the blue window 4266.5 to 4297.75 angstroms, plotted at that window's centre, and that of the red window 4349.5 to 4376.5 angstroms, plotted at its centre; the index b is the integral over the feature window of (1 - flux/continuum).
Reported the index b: 4.68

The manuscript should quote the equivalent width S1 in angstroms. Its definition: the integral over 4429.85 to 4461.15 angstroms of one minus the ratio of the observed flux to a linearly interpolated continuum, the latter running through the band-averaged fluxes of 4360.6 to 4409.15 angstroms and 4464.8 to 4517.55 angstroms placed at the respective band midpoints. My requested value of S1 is -0.4 angstroms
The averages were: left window 42.9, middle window 48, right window 50.8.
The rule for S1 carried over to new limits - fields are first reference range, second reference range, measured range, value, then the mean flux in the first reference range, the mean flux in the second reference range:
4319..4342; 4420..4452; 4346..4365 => -0.7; 40.5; 48.3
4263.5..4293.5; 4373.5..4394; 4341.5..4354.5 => -0.4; 36.7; 41.3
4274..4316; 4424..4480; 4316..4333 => -2.1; 33.6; 48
